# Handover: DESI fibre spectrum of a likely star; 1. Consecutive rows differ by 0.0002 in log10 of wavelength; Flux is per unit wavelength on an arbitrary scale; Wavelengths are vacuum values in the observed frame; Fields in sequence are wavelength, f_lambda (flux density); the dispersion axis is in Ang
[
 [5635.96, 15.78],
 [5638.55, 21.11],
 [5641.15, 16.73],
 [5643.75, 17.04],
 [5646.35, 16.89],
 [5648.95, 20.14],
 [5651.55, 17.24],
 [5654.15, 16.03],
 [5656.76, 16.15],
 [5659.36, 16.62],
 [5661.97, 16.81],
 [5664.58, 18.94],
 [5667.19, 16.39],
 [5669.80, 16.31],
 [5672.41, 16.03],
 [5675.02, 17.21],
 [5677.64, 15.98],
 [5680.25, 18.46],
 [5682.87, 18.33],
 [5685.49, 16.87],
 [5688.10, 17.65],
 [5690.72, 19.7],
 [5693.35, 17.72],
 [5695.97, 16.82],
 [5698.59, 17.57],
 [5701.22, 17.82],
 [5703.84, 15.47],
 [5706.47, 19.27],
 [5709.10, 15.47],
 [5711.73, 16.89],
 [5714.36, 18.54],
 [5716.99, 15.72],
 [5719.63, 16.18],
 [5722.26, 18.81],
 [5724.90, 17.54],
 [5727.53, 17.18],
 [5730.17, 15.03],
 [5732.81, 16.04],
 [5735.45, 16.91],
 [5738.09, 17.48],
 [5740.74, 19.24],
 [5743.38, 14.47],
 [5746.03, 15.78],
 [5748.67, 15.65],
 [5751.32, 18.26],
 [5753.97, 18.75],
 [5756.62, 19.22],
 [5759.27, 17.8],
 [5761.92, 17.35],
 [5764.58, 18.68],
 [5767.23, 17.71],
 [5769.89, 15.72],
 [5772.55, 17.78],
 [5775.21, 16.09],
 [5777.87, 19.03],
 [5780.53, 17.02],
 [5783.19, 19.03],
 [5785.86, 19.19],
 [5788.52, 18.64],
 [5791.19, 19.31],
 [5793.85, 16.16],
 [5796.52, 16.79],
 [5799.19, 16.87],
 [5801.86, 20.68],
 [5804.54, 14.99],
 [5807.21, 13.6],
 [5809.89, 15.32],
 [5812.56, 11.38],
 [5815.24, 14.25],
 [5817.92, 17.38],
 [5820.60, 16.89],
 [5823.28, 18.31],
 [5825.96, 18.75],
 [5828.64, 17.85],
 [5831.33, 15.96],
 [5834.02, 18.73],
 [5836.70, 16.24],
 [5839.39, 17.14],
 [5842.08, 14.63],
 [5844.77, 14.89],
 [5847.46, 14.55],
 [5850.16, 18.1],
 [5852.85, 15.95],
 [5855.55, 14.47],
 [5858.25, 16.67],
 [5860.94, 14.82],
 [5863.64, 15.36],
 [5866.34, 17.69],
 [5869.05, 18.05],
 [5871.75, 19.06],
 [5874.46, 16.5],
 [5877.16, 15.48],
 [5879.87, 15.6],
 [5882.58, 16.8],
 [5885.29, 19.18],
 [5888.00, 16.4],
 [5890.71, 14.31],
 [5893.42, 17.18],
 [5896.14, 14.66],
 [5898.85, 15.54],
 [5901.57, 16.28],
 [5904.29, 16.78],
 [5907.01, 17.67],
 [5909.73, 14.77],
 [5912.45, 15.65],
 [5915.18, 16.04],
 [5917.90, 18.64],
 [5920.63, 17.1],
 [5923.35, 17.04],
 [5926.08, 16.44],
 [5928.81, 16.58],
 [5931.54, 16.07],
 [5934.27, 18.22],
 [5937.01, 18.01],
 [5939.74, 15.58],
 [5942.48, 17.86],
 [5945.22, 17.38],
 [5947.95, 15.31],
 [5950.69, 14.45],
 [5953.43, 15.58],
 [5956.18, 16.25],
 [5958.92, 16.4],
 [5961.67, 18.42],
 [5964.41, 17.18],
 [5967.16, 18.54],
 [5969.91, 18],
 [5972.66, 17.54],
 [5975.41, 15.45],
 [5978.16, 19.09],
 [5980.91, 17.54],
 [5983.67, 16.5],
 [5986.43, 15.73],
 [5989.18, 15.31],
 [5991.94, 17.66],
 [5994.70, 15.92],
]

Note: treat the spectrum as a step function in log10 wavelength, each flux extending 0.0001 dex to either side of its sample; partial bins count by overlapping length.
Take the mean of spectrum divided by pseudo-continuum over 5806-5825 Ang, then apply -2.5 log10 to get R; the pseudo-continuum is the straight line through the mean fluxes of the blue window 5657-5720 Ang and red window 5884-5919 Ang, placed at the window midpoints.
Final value 0.089 mag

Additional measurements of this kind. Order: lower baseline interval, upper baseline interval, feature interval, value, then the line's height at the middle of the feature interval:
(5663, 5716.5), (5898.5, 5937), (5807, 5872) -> 0.04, 16.9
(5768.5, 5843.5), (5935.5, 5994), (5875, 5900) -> 0.05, 16.9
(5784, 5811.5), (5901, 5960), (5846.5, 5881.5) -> 0.03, 16.8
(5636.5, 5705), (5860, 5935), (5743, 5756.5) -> 0.01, 17.1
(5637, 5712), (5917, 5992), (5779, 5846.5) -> 0.02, 17.1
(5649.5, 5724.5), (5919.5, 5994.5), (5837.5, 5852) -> 0.07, 17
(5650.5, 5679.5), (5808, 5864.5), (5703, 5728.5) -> -0.04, 16.5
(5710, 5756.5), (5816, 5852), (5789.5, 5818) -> 0.06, 16.9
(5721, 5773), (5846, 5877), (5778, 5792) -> -0.10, 17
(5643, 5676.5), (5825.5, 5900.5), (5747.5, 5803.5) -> -0.07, 16.7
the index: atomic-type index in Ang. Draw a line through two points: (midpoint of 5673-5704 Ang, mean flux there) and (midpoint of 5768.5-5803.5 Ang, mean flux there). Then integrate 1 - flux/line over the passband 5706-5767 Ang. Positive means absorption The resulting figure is 1.6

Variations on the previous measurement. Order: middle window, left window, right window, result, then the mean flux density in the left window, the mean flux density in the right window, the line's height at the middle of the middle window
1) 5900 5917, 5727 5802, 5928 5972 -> 0.75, 17.5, 16.9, 17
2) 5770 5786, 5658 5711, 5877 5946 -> -0.72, 17.3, 16.6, 17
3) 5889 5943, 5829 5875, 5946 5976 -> 0.28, 16.4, 16.7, 16.6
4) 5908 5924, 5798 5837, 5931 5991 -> 0.19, 16.5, 16.9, 16.7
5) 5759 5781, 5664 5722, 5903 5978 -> -0.45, 17.3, 16.8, 17.1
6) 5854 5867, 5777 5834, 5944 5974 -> 0.96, 17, 16.8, 17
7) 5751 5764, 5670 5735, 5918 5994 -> -0.91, 17.2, 16.9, 17.1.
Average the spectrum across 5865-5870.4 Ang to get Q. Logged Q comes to 17.9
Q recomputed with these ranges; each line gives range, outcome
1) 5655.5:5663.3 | 16.5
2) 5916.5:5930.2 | 17.2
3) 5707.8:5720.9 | 16.6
